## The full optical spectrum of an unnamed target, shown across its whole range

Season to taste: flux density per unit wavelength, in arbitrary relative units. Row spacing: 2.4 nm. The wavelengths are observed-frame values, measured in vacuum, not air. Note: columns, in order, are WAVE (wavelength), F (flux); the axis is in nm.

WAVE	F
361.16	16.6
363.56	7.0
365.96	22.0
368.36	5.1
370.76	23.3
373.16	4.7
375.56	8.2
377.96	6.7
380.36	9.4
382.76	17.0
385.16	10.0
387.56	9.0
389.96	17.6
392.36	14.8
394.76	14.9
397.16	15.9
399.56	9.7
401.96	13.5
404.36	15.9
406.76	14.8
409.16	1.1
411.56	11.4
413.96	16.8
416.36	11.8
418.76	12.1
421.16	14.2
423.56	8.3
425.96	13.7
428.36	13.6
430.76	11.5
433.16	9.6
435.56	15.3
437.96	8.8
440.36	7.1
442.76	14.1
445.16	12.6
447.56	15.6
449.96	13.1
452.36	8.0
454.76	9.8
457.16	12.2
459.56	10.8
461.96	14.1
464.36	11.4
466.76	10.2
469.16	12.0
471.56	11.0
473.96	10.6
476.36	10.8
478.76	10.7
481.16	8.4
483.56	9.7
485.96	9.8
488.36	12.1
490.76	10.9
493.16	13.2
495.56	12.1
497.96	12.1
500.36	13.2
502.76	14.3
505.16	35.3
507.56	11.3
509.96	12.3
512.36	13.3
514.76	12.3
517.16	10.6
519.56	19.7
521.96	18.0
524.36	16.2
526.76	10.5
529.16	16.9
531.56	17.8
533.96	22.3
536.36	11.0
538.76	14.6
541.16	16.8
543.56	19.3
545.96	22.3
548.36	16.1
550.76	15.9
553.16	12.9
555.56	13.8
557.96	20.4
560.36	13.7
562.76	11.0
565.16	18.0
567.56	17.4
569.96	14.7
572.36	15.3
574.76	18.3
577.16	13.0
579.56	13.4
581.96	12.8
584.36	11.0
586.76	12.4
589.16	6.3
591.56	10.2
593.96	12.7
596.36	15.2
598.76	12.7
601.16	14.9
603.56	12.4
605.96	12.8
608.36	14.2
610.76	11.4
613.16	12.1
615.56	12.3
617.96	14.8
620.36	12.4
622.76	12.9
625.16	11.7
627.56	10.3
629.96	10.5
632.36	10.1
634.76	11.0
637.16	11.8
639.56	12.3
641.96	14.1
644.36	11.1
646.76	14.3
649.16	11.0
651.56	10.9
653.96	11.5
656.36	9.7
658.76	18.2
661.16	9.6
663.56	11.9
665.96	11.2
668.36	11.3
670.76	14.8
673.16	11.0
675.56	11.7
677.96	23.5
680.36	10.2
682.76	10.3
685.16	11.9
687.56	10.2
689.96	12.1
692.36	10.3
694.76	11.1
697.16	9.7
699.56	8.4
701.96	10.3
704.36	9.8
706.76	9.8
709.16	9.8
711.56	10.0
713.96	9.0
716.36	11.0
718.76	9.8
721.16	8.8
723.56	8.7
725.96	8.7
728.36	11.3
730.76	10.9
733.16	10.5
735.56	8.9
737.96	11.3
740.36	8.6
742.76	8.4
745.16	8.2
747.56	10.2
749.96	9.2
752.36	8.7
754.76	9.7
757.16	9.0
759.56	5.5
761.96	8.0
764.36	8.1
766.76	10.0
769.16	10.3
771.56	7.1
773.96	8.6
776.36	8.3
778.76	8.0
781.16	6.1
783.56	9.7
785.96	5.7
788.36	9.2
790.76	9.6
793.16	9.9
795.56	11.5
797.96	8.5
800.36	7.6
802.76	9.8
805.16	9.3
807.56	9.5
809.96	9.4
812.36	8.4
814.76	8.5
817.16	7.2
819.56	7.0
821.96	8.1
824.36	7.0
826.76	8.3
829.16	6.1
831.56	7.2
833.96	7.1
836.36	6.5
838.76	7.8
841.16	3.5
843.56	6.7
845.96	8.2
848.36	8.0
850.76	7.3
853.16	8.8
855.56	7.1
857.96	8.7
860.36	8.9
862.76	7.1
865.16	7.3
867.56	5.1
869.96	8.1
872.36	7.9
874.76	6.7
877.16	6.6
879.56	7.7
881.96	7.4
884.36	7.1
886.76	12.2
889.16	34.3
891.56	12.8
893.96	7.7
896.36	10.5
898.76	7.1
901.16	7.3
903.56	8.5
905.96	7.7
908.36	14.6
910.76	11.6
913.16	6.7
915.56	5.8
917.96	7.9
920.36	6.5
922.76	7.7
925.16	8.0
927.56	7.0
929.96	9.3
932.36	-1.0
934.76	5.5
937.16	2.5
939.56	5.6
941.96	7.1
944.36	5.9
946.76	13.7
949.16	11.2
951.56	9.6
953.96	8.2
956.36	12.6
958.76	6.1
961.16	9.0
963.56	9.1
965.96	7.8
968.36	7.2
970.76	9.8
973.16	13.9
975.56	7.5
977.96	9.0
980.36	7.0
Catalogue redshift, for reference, 0.35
